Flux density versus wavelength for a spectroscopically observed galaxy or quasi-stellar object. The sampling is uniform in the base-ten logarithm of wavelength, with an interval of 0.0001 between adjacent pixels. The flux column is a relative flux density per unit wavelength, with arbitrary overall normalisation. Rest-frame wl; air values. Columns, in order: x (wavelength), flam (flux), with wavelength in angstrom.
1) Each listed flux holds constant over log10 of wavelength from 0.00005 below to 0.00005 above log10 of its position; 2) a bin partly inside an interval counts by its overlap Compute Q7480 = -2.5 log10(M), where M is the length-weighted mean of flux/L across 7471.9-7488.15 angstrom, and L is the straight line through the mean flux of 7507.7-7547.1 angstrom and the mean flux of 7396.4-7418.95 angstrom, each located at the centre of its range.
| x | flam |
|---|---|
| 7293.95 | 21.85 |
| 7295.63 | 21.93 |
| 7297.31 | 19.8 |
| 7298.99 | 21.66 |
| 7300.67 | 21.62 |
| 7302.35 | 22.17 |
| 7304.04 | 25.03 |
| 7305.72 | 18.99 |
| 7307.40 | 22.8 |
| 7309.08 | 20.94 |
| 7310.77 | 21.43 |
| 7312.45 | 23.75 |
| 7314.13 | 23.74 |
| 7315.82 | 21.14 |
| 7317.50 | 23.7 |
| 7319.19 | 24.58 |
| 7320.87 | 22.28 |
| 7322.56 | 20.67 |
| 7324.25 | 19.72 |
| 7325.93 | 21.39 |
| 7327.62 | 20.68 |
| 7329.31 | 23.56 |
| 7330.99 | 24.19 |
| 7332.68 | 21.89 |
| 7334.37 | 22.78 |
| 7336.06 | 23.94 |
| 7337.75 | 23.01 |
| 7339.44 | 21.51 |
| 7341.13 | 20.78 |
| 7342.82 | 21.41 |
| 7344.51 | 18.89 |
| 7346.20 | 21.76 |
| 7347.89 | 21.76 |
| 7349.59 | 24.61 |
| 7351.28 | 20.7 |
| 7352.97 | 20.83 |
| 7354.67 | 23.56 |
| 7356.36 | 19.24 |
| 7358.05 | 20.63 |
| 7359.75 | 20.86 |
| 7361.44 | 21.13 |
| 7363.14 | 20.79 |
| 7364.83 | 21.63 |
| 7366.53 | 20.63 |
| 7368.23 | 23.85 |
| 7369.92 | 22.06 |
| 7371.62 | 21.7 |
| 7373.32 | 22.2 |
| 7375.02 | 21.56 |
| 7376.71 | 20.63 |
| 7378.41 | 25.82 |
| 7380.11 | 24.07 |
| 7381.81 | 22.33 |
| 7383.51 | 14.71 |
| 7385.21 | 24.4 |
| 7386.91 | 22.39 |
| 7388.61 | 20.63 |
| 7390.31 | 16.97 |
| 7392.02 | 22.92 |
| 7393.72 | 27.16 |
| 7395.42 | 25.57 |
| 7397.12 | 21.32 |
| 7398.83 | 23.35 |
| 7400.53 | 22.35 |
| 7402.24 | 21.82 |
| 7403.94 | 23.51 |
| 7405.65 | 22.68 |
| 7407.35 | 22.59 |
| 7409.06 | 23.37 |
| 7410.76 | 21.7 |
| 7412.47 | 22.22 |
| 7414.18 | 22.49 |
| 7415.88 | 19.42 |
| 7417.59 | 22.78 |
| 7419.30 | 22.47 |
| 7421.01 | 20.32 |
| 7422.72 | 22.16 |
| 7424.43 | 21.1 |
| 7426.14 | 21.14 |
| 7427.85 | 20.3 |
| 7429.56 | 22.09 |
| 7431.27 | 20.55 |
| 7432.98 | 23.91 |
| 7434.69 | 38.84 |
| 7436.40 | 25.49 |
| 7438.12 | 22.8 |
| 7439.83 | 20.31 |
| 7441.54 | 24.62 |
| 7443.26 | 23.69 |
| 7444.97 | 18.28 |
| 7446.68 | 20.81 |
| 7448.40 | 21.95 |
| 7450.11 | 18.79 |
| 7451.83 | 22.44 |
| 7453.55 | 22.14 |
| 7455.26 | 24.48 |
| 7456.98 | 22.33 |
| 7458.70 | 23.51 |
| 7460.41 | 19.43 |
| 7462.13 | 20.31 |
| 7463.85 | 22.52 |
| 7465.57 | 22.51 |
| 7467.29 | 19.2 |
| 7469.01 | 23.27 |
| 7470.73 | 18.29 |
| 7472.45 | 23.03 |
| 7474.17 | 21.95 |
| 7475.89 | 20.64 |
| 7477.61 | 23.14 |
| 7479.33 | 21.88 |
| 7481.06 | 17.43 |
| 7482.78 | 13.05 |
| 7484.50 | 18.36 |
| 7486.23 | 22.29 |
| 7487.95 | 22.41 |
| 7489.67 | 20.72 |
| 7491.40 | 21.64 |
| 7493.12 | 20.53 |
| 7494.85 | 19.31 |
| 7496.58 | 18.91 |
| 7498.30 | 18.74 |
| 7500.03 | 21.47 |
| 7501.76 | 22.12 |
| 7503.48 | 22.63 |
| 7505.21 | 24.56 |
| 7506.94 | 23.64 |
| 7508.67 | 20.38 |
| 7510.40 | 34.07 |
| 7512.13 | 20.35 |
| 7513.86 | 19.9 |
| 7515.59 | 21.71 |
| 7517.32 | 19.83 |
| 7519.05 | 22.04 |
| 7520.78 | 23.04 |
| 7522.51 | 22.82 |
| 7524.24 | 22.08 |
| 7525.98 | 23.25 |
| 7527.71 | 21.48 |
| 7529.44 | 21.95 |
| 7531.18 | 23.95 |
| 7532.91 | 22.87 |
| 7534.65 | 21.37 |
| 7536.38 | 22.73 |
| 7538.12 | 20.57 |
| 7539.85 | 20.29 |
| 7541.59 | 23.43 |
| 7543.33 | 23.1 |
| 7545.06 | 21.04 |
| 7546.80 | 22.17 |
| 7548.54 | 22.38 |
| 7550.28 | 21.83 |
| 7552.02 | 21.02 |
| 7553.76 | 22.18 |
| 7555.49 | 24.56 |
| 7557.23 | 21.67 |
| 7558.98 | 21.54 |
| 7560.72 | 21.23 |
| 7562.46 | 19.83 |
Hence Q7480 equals 0.10 mag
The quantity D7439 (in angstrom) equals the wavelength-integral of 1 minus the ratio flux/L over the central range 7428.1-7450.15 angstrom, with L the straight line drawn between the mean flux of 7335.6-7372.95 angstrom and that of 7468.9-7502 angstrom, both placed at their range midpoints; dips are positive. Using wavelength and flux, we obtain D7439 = -2.7 angstrom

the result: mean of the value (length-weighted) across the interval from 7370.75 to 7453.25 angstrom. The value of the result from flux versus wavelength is 22.4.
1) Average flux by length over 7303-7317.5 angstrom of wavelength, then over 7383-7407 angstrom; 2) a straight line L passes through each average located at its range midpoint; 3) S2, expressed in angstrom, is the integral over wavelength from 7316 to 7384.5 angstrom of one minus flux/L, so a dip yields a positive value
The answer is 1.47 angstrom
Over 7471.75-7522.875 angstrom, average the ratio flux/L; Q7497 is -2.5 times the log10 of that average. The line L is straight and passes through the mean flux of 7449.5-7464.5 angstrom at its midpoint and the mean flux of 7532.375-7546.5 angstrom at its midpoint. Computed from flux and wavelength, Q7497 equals 0.02 mag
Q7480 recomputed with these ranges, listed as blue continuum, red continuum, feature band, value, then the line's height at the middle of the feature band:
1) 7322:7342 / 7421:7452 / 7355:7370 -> 0.05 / 22.2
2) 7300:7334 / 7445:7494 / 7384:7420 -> -0.04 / 21.5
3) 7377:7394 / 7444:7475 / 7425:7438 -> -0.13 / 21.6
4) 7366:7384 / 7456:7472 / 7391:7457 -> -0.05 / 21.6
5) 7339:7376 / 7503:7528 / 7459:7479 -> 0.05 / 22.4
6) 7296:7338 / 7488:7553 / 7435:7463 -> -0.01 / 22.1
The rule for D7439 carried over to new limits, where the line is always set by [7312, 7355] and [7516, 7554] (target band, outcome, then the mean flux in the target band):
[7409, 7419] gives 0.09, 21.9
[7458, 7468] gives 0.38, 21.2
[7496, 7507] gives 0.21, 21.7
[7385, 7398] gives -0.27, 22.6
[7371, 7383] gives -0.15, 22.4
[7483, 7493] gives 0.70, 20.5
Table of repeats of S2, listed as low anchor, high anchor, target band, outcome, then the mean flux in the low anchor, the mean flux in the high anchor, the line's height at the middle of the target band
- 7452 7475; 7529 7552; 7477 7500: 2.1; 21.8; 22.1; 21.9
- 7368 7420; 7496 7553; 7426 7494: 1.4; 22.3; 22.2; 22.2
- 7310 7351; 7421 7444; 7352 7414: 2.2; 22.2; 23.5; 22.9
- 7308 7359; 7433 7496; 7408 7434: 0.0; 22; 21.7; 21.8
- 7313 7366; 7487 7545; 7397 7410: -0.5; 21.9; 22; 21.9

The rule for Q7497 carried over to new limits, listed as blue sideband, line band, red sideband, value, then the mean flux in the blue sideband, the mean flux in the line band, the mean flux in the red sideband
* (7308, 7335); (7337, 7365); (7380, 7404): 0.043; 22.3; 21.3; 22.1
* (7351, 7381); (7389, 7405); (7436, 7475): -0.044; 21.8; 22.7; 21.8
